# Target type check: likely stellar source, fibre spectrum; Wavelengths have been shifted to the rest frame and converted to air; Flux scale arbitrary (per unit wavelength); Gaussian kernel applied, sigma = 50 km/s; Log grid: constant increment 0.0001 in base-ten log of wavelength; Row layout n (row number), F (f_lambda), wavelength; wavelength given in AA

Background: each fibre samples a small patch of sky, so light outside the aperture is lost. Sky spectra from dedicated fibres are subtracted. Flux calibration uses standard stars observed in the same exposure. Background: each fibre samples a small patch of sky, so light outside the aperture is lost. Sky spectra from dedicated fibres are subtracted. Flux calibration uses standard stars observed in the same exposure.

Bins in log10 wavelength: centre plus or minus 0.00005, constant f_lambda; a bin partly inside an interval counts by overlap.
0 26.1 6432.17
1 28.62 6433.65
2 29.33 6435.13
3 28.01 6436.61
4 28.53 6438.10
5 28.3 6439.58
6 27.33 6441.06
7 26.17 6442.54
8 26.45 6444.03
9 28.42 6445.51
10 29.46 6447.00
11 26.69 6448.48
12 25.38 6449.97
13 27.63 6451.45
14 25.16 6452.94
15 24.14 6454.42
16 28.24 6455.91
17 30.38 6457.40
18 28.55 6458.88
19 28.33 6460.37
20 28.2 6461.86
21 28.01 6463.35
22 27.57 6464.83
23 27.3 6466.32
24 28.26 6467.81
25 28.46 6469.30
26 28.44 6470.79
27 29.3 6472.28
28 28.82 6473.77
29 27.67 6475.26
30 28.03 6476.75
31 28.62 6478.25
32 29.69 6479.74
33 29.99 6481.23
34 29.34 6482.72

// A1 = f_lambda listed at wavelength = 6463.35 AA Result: 28.01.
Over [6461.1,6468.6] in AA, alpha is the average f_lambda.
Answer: 27.9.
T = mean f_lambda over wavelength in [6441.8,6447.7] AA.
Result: 27.6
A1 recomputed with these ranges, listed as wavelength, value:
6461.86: 28.2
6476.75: 28.03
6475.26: 27.67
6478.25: 28.62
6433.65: 28.62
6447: 29.46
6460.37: 28.33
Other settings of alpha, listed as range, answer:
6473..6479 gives 28.3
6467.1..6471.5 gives 28.4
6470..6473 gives 28.9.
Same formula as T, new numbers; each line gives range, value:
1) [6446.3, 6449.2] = 28.1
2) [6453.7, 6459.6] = 27.8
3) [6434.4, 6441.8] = 28.3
